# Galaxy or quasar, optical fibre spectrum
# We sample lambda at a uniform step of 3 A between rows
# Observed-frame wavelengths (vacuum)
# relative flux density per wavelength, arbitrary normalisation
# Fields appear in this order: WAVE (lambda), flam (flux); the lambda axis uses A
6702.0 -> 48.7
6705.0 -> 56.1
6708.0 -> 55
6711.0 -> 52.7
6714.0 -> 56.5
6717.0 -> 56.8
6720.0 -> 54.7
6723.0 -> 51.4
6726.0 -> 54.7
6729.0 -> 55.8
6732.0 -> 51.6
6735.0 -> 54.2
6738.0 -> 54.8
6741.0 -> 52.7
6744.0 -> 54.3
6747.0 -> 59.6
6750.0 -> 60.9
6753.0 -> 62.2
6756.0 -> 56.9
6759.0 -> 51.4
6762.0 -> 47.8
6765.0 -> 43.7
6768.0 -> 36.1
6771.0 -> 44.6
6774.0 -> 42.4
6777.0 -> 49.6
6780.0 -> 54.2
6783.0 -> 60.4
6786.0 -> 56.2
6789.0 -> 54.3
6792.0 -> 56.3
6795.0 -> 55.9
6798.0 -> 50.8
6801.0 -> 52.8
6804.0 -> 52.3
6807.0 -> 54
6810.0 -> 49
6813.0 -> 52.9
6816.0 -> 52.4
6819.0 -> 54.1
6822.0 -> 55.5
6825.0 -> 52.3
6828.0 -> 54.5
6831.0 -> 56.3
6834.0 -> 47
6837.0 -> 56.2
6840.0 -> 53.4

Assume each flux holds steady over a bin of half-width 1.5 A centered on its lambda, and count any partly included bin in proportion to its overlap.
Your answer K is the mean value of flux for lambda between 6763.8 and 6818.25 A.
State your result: 51.1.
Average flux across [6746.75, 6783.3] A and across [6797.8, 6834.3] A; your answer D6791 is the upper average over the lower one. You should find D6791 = 1.04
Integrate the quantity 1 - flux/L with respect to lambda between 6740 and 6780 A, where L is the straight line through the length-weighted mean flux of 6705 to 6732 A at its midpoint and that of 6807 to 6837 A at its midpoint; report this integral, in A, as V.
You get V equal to 2.2 A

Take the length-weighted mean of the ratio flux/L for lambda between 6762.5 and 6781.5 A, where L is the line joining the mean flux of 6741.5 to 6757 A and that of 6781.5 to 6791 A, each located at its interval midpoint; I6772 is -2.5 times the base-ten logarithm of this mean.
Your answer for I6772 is 0.260 mag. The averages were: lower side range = 58.4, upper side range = 56.9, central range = 45.2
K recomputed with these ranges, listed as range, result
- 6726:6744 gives 53.9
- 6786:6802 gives 54.3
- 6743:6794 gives 52.4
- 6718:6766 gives 54.3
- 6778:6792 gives 56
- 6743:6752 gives 58.7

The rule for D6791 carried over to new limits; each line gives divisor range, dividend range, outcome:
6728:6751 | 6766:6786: 0.87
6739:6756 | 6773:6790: 0.92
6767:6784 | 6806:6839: 1.11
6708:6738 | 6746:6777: 0.93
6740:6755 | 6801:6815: 0.90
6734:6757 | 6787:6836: 0.93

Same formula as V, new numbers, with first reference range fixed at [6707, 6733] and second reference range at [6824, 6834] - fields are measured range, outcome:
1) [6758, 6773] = 2.7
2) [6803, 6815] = 0.3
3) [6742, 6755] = -1.1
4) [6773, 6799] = 0.1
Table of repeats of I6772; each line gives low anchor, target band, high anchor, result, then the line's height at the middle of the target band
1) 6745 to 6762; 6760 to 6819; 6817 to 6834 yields 0.092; 55.5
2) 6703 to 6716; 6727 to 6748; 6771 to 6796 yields -0.008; 54.2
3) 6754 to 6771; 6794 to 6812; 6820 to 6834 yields -0.020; 51.4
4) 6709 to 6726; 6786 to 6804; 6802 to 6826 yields -0.018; 53.1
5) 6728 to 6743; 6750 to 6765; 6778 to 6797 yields 0.011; 54.7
